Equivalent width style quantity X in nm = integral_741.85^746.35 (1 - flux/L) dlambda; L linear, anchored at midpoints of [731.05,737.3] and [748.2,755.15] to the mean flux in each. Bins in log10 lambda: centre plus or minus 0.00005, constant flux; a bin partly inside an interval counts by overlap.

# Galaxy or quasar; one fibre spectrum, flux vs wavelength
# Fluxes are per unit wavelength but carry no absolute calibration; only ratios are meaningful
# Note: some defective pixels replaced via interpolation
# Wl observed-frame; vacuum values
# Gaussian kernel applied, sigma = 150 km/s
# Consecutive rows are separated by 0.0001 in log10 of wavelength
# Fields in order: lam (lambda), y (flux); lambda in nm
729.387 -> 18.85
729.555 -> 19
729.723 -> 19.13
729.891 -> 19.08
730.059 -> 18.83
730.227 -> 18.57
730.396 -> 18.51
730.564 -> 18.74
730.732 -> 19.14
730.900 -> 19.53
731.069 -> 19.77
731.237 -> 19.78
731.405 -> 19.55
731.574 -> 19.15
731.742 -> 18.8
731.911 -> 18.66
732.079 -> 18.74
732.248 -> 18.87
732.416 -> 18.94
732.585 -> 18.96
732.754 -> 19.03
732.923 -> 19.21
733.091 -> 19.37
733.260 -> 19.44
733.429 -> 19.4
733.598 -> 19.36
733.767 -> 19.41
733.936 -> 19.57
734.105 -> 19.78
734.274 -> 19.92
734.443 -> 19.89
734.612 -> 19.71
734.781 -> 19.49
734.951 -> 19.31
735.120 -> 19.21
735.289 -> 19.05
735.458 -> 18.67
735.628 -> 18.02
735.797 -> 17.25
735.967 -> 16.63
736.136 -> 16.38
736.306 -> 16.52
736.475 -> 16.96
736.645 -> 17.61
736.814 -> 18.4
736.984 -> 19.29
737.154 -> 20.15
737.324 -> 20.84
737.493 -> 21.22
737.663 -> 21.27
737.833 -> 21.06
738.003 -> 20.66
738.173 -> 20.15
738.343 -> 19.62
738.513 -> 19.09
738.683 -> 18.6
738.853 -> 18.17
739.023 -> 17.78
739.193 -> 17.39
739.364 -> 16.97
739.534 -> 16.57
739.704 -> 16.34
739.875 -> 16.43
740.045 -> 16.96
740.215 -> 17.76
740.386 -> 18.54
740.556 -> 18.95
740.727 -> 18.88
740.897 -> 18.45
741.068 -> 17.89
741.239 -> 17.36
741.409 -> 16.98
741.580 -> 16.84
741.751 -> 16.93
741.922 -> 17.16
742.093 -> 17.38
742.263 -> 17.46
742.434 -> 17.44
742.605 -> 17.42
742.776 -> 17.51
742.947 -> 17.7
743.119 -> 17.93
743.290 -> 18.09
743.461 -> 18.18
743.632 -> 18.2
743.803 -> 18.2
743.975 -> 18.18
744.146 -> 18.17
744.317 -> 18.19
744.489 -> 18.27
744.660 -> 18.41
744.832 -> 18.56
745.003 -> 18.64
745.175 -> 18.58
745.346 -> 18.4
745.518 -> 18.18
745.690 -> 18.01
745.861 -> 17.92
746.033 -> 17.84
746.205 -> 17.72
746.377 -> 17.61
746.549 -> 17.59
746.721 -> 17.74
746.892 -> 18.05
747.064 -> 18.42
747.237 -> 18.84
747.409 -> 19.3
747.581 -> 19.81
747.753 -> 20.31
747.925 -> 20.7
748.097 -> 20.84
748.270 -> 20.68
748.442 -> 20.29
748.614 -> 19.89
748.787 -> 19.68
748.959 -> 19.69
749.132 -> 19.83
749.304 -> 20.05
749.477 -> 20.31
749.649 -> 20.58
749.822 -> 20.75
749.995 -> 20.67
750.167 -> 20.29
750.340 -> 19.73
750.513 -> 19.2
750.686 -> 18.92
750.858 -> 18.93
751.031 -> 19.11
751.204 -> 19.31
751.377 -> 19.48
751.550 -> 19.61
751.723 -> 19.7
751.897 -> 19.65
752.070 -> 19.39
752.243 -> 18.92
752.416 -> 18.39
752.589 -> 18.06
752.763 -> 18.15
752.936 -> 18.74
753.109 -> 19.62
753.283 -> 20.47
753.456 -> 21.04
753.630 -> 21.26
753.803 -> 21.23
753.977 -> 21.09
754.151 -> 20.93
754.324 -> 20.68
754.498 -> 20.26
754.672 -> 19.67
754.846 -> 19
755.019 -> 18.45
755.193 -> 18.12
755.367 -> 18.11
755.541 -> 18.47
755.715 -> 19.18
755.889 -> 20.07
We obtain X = 0.33 nm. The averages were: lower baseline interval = 18.9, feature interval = 18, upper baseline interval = 19.8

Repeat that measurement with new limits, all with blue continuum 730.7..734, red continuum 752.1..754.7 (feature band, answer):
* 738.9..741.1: 0.21 nm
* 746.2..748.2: 0.07 nm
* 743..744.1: 0.08 nm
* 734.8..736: 0.05 nm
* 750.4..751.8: 0.04 nm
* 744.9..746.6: 0.14 nm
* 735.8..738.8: 0.06 nm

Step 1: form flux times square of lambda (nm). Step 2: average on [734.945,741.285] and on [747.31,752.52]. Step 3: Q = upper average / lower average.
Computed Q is 1.11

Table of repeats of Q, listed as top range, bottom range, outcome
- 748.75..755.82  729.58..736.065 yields 1.09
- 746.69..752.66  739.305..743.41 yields 1.14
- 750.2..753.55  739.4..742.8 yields 1.14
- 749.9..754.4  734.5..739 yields 1.08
